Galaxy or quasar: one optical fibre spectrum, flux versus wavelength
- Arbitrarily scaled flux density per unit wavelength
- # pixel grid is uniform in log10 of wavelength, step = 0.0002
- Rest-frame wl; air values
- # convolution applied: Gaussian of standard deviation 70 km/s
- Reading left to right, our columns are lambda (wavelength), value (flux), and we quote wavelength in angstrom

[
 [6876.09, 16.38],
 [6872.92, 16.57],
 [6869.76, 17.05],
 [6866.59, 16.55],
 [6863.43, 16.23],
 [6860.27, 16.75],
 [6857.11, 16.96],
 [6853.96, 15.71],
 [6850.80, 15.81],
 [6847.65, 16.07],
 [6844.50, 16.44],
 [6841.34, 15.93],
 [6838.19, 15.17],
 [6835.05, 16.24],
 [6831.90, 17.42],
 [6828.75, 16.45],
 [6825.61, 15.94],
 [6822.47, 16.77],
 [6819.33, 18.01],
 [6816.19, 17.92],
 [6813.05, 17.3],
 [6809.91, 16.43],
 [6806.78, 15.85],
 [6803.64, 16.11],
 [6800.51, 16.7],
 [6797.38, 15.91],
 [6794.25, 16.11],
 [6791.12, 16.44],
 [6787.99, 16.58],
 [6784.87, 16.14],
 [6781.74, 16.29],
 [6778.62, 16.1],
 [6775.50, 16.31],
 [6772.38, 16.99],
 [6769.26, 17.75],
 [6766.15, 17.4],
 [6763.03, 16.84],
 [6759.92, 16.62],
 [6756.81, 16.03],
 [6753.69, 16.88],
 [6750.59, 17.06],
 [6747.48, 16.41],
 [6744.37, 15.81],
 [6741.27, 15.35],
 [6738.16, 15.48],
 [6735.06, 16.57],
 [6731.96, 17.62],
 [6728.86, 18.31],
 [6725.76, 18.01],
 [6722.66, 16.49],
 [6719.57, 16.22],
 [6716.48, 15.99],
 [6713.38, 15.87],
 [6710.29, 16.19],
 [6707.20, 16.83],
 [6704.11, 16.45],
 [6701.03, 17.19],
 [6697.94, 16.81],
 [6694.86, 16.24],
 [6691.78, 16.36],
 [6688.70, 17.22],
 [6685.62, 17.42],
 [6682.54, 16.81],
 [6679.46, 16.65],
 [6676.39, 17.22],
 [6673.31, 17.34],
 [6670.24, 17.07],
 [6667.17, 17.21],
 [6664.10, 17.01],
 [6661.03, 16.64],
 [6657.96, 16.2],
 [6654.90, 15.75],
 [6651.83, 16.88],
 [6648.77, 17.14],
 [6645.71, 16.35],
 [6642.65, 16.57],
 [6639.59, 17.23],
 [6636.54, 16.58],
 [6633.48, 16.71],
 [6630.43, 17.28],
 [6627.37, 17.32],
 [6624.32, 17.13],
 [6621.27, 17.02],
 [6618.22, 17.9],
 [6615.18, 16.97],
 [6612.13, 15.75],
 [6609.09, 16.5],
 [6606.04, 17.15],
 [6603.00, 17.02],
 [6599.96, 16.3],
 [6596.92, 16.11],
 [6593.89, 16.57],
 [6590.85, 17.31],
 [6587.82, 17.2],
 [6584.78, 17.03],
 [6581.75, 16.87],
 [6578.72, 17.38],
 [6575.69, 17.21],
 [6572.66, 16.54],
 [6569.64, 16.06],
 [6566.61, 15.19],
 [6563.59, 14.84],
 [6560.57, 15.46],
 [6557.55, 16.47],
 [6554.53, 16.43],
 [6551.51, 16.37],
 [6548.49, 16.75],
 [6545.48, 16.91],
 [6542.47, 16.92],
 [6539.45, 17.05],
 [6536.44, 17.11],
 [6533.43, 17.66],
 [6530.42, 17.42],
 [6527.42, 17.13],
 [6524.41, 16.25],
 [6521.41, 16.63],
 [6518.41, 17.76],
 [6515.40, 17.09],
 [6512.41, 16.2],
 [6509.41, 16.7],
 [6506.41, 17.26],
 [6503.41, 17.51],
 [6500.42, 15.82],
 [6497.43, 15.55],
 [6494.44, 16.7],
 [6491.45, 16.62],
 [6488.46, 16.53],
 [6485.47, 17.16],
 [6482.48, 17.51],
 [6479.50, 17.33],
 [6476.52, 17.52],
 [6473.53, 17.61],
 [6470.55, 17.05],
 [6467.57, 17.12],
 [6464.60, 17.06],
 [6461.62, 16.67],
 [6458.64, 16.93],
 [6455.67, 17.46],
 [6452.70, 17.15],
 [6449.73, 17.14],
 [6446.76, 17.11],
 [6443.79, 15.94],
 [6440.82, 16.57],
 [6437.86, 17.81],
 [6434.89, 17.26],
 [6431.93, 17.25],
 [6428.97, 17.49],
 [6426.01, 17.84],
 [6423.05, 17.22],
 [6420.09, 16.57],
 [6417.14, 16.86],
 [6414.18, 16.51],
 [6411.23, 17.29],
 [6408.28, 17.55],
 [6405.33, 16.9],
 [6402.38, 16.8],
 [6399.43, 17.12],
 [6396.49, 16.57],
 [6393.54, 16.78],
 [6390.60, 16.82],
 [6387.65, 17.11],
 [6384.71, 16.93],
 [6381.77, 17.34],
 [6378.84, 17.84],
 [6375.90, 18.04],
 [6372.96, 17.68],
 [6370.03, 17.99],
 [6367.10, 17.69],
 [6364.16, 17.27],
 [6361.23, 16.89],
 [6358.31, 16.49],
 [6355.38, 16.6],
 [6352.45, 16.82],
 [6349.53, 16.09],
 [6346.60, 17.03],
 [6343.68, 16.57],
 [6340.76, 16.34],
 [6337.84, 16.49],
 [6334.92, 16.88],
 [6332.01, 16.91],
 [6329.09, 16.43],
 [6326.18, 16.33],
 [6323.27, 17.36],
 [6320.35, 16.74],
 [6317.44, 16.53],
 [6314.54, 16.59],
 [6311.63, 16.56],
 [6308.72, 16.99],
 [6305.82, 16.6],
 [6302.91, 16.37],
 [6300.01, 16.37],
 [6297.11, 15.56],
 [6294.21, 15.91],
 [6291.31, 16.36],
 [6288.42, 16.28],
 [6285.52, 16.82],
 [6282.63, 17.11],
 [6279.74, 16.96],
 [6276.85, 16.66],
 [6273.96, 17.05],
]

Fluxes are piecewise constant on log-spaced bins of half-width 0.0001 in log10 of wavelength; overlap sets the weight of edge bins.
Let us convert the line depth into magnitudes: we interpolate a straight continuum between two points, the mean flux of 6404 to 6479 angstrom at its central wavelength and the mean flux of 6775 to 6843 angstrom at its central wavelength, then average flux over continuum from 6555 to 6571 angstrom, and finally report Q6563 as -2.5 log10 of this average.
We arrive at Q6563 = 0.08 mag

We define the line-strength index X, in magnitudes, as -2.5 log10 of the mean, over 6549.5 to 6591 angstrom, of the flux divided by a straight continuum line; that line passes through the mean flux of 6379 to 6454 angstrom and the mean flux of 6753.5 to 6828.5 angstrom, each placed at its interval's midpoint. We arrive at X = 0.03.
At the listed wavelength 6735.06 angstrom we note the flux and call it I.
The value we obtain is 16.57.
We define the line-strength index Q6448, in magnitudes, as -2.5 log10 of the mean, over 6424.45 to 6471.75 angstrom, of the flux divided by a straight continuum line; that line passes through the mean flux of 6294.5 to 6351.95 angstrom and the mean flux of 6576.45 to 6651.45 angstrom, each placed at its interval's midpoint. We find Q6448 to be -0.03 mag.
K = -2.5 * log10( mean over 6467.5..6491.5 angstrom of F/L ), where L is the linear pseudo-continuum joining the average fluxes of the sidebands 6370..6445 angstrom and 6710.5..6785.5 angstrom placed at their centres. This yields -0.01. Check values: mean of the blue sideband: 17.1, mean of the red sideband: 16.6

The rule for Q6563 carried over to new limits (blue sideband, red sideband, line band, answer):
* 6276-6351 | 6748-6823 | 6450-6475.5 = -0.03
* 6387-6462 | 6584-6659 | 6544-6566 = 0.05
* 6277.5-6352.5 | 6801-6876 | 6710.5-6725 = 0.02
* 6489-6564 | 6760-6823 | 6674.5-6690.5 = -0.02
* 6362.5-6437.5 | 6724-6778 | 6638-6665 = 0.02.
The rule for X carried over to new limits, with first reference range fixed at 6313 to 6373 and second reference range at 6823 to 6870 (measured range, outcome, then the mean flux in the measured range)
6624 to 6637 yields -0.032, 17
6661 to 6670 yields -0.034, 17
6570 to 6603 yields -0.017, 16.8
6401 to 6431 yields -0.023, 17.1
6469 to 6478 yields -0.044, 17.4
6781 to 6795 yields 0.003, 16.3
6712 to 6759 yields -0.008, 16.5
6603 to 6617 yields -0.008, 16.7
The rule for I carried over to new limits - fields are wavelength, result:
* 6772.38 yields 16.99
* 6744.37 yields 15.81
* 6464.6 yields 17.06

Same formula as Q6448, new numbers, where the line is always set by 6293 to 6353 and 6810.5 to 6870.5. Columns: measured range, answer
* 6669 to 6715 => -0.01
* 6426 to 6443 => -0.05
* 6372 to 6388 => -0.06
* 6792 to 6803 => 0.02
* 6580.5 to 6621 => -0.02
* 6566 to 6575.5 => 0.02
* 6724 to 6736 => -0.07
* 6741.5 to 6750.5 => 0.03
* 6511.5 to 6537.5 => -0.03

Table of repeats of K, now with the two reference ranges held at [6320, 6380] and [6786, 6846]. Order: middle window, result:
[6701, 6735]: -0.01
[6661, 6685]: -0.02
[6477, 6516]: 0.00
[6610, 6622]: -0.01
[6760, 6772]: -0.04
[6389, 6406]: 0.01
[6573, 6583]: -0.02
